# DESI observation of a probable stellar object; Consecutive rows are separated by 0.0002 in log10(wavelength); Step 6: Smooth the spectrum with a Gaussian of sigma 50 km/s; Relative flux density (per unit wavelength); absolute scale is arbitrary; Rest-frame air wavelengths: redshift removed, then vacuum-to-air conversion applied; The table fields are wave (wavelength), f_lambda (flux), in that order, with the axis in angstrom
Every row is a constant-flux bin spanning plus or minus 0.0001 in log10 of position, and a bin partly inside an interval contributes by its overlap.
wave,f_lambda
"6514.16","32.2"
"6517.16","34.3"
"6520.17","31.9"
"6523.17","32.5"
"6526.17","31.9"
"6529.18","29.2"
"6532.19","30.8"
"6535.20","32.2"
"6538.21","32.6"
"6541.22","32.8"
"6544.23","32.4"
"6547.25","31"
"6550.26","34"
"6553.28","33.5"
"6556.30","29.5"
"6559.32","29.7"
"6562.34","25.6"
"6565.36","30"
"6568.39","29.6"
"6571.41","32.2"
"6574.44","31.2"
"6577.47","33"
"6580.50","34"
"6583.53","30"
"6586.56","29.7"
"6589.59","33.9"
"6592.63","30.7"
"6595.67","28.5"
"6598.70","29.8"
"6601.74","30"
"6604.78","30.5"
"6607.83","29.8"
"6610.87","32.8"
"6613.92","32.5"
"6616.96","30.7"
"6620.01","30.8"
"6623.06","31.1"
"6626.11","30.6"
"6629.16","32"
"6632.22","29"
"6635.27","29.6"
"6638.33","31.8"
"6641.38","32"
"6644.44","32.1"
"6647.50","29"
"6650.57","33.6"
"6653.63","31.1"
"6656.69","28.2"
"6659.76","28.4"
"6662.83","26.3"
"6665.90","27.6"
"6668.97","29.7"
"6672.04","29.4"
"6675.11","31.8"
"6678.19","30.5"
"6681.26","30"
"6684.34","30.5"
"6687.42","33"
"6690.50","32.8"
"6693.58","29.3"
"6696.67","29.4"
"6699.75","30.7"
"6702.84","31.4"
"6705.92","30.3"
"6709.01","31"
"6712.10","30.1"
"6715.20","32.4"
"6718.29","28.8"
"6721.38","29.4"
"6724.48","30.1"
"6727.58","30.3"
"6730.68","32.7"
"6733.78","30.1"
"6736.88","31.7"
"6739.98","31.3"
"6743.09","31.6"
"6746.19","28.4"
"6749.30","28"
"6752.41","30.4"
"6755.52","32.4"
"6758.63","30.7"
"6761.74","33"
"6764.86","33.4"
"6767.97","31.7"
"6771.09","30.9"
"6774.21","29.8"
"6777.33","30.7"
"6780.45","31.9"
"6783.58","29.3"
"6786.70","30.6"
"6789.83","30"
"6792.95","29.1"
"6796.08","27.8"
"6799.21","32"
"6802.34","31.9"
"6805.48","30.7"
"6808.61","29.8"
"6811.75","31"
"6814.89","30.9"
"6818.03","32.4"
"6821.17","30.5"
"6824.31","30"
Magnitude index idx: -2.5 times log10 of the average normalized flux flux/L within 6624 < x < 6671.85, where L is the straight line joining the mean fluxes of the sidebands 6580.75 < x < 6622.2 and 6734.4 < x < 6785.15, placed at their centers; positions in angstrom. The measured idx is 0.03 mag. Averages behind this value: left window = 30.9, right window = 30.9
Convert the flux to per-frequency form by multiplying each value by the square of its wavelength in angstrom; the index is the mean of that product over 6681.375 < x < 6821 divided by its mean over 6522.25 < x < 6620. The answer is 1.04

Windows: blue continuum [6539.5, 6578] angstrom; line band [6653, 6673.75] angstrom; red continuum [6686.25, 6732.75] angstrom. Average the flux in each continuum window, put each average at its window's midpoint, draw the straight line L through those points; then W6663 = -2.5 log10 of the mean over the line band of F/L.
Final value 0.08 mag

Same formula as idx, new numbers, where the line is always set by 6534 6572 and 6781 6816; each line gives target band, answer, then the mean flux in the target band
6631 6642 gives 0.011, 30.6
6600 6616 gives -0.005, 31.1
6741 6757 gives 0.011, 30.2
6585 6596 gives 0.003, 30.9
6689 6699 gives 0.006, 30.5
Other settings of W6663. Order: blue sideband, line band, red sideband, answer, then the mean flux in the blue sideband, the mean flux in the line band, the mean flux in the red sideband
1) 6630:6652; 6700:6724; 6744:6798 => 0.01 mag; 31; 30.5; 30.5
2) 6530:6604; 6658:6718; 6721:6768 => 0.03 mag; 31.1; 30.2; 31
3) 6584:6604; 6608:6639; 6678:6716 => -0.02 mag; 30.4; 31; 30.9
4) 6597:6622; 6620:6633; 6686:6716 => 0.00 mag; 30.9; 30.8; 31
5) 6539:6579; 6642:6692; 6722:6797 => 0.02 mag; 31.1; 30.3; 30.7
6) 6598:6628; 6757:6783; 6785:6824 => -0.03 mag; 30.9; 31.4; 30.5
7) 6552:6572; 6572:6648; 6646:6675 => -0.05 mag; 29.9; 31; 29.4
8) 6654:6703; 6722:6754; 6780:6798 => -0.02 mag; 29.9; 30.4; 29.7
